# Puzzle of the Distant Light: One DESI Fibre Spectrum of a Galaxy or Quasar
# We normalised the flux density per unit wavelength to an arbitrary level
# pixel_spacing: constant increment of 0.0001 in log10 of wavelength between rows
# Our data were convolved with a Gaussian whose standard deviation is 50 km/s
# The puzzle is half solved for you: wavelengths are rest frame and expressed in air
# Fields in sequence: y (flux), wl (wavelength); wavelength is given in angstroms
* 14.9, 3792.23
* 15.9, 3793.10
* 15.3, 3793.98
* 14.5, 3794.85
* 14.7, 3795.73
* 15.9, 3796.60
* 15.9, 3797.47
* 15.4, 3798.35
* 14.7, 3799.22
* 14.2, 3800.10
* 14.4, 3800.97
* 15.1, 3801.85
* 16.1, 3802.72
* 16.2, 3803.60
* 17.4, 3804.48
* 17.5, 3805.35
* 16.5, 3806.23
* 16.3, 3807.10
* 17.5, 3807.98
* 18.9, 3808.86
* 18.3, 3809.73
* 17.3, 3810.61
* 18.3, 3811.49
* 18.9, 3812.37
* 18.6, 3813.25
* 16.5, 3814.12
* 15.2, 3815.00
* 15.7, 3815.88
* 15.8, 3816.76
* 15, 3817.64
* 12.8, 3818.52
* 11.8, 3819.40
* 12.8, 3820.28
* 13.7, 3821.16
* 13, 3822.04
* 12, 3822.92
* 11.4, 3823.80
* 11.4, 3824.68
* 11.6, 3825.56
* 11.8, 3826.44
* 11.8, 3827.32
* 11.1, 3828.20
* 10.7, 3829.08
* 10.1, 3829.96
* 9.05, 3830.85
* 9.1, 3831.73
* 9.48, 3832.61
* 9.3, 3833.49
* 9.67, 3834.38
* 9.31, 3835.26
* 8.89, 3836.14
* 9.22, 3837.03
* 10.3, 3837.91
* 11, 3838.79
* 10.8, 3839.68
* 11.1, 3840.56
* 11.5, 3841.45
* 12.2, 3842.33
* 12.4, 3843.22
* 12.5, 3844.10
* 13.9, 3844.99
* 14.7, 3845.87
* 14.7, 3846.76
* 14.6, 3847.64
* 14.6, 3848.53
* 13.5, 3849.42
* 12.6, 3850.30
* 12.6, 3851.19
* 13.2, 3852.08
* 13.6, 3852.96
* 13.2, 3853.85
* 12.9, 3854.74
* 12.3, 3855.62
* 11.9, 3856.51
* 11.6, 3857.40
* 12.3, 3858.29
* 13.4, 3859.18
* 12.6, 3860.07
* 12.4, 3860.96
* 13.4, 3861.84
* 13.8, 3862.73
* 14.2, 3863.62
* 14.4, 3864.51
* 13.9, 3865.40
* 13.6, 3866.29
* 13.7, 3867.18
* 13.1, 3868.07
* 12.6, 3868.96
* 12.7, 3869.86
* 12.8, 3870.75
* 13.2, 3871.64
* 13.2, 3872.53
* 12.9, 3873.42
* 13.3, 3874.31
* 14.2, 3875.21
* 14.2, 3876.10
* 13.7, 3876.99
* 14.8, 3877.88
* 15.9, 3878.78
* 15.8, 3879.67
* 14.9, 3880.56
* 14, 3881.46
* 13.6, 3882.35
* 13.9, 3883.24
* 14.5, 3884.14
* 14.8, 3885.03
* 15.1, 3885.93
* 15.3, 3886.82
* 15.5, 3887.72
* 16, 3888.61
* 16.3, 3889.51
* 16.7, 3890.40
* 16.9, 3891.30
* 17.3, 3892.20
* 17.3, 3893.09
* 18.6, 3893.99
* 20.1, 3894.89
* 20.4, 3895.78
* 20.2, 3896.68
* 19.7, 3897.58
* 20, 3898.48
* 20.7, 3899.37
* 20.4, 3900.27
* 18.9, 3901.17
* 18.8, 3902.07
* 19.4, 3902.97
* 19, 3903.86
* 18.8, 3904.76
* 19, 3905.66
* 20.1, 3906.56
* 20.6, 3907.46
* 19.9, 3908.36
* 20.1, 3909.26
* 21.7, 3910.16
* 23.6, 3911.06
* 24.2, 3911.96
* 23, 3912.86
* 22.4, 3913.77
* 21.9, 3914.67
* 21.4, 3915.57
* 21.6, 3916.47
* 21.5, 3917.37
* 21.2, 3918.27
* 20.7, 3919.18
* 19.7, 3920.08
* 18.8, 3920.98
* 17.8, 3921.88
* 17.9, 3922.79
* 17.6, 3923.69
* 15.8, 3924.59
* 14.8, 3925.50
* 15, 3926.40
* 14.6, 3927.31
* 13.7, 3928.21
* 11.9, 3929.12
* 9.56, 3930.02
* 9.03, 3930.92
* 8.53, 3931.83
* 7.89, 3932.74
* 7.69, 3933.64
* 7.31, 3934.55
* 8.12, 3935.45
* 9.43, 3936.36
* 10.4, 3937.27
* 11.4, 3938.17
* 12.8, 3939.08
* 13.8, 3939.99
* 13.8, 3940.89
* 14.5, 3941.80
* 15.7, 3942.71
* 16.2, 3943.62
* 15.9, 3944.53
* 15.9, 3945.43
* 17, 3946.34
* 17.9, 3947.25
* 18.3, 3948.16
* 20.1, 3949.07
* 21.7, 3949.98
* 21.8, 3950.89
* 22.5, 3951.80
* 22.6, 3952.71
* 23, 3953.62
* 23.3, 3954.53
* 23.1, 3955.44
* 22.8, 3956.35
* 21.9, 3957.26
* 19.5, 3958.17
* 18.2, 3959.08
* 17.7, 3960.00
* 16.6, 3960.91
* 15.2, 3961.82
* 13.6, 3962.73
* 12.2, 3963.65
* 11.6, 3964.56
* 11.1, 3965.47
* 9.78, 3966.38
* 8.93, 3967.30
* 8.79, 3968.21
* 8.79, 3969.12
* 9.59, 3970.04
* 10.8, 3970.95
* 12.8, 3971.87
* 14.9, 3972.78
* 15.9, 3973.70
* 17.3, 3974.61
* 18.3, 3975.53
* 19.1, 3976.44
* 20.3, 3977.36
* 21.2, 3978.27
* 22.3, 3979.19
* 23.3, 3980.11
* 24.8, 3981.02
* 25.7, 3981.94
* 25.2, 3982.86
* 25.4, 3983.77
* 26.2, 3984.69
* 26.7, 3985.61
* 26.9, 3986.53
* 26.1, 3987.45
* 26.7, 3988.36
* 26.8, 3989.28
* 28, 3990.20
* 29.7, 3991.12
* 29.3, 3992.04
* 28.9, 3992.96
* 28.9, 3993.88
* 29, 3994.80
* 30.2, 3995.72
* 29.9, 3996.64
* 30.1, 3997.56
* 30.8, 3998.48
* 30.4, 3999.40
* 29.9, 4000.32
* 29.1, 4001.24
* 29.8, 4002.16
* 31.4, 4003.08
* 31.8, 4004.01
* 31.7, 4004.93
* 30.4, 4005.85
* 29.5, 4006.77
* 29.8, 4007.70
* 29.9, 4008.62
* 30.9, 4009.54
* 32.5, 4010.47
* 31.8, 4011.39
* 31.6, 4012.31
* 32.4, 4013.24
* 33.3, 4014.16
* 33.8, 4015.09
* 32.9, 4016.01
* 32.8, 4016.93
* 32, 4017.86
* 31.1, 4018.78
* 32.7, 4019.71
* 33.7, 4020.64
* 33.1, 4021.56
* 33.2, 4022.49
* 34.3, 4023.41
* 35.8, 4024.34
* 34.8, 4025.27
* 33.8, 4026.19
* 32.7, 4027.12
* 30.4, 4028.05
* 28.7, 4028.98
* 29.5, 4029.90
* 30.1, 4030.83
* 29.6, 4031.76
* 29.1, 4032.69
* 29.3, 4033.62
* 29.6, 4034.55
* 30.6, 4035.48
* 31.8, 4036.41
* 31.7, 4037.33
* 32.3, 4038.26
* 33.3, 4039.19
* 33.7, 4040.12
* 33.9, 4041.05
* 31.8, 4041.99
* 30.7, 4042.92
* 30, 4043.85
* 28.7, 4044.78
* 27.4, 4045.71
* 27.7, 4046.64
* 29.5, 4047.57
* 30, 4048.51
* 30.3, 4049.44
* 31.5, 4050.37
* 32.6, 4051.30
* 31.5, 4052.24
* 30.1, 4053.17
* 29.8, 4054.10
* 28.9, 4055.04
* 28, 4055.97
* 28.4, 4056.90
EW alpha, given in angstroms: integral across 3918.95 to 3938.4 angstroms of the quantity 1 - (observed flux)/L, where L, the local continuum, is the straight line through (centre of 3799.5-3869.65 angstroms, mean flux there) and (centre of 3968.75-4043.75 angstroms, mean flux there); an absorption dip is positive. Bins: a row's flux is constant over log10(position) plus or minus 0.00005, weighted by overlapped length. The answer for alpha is 7.6 angstroms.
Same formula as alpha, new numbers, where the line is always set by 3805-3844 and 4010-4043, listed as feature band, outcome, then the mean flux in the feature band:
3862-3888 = 5.50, 14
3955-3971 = 7.04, 14.5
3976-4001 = 1.57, 26.8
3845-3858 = 1.90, 13.3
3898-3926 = 1.61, 20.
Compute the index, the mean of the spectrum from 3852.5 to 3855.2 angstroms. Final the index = 13.3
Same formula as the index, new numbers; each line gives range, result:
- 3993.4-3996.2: 29.4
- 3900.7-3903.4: 19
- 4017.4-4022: 32.5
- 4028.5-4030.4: 29.2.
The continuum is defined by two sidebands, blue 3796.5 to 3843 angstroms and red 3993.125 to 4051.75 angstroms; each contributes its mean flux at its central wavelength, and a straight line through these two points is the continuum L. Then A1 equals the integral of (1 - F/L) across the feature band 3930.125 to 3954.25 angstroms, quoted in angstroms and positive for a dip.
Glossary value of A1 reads 9.5 angstroms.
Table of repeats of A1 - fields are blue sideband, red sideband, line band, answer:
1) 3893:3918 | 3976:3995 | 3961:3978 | 7.8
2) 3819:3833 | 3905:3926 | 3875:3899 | 1.5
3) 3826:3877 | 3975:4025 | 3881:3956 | 8.8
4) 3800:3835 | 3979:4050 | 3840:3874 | 8.2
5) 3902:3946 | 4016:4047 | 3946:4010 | 4.6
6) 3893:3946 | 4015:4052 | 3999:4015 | -1.7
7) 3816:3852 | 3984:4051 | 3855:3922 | 3.0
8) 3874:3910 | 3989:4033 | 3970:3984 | 4.1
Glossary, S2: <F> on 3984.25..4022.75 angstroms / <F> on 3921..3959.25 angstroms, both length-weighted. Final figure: 1.9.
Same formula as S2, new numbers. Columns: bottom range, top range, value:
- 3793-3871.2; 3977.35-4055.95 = 2.23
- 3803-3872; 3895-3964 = 1.33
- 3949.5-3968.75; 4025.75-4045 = 1.78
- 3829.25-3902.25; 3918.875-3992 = 1.24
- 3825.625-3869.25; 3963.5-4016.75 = 2.04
